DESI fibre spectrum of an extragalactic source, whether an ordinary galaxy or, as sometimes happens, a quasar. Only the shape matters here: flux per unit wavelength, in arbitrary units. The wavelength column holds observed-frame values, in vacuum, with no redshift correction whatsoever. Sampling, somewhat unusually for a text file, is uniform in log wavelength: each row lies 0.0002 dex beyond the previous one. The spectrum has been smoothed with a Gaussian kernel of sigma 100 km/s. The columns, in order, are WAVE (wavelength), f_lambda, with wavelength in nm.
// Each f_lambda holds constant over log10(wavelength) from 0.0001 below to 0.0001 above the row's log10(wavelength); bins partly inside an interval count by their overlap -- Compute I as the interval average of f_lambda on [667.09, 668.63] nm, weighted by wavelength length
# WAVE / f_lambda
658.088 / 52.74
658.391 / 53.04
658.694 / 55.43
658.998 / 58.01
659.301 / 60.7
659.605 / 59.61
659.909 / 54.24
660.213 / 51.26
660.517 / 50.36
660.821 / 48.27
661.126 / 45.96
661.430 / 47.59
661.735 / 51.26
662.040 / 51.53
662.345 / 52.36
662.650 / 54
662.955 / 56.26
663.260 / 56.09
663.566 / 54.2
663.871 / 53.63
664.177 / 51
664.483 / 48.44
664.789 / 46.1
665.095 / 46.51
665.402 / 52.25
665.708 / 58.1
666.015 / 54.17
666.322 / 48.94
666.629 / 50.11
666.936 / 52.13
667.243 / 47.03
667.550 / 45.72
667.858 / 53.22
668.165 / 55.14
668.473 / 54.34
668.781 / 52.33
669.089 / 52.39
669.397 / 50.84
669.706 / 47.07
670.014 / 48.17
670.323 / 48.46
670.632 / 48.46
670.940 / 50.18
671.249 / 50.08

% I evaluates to 51.1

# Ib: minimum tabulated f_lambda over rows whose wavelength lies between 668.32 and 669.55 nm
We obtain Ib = 50.84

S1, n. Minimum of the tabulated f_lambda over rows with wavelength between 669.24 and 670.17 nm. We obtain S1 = 47.07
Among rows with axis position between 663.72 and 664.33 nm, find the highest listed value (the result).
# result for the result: 53.63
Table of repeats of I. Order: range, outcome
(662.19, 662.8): 53.2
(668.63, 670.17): 50.1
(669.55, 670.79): 48.1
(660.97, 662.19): 49.1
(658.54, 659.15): 56.7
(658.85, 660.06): 58.1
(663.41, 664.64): 51.8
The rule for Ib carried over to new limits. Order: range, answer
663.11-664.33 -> 51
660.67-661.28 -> 45.96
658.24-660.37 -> 51.26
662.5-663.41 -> 54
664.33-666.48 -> 46.1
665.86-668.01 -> 45.72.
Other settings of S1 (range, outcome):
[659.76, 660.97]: 48.27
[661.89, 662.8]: 51.53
